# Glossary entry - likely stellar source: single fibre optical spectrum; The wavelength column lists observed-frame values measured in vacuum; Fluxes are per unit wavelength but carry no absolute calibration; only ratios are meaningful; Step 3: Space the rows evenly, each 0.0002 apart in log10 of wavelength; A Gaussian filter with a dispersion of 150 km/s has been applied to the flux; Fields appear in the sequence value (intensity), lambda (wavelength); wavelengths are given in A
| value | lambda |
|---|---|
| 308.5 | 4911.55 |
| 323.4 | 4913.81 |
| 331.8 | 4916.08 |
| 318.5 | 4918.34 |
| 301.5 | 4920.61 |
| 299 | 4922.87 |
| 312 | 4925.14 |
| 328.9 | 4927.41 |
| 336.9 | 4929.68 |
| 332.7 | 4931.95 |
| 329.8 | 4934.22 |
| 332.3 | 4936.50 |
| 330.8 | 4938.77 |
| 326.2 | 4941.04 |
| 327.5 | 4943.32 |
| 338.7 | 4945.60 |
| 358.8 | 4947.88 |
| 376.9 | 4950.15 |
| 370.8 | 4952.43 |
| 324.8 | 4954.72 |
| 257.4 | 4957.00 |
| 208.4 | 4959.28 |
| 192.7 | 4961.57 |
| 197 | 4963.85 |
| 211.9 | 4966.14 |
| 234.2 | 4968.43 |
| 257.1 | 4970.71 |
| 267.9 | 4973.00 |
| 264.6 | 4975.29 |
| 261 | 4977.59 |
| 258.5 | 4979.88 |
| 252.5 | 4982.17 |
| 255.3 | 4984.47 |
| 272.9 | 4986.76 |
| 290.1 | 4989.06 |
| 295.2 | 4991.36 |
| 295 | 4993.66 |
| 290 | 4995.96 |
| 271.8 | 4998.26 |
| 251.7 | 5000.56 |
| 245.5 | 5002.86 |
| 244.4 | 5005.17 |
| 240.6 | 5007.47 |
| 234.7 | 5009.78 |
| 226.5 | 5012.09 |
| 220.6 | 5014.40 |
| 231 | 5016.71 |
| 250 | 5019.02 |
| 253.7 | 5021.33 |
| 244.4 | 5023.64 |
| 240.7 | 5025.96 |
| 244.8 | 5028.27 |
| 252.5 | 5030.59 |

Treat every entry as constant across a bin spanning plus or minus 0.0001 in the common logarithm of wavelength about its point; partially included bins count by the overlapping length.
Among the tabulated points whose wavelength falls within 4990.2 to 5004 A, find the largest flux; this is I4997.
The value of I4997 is 295.2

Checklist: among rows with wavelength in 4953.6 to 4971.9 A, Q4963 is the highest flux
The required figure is 324.8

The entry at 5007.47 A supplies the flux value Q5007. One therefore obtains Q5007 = 240.6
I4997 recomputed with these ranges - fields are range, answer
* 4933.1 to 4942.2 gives 332.3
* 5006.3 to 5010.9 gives 240.6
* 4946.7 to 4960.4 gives 376.9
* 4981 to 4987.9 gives 272.9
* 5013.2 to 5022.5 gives 253.7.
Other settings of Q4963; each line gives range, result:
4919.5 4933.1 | 336.9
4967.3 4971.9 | 257.1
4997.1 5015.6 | 271.8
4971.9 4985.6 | 267.9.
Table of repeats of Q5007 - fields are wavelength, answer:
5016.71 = 231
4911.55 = 308.5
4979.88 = 258.5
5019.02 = 250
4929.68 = 336.9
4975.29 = 264.6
